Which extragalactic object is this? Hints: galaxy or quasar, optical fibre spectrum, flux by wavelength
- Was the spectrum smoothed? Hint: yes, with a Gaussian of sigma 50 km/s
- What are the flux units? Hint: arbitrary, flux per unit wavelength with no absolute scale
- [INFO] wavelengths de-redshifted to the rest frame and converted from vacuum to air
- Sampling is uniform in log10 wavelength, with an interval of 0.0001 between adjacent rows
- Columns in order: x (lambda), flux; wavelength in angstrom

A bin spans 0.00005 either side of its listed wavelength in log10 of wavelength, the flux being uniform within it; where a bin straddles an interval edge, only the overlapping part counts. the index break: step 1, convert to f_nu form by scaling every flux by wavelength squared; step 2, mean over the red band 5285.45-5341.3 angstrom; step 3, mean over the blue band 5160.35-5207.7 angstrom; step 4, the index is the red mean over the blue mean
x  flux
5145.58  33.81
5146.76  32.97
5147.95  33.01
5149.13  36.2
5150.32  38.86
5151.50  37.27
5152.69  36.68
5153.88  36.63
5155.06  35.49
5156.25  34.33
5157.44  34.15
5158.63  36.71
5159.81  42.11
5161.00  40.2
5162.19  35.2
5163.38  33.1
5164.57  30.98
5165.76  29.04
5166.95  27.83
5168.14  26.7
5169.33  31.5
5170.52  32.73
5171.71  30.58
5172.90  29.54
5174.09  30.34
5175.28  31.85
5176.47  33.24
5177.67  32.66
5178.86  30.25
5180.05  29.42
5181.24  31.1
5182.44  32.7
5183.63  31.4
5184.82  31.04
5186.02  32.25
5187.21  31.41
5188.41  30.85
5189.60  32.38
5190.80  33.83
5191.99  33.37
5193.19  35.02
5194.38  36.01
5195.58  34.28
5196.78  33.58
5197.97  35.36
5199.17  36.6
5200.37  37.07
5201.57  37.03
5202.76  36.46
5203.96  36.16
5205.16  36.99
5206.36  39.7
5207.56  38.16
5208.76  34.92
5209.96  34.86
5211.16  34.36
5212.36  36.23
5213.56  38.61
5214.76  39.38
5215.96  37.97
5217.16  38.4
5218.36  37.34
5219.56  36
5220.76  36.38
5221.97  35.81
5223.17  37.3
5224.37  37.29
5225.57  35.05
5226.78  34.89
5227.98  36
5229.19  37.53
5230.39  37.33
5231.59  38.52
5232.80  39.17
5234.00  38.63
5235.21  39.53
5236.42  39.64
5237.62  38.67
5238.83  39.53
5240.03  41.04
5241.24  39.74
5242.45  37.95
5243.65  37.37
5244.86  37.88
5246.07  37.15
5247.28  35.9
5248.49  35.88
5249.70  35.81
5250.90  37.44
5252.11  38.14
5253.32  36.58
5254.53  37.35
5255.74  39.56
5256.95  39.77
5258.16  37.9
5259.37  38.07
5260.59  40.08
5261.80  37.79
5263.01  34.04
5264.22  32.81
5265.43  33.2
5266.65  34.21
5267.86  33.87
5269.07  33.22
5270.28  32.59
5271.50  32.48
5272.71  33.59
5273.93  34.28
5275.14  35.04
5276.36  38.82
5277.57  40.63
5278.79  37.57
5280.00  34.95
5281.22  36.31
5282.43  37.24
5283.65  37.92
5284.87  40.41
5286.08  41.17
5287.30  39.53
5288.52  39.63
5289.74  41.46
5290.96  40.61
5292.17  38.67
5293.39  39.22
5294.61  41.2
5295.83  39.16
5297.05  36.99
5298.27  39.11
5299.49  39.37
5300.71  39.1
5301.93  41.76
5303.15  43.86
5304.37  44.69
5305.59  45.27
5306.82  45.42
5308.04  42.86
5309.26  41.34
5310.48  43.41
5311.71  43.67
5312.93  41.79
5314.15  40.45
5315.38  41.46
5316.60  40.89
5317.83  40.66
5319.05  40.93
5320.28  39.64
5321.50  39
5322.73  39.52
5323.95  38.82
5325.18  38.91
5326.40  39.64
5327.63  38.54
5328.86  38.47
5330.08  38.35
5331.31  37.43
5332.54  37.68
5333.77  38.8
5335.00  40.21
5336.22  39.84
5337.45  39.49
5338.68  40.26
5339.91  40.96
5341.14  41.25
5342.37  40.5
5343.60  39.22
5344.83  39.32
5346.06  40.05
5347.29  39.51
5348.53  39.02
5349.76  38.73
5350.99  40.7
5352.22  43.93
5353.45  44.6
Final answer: 1.28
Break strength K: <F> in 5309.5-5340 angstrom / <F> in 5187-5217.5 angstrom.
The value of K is 1.12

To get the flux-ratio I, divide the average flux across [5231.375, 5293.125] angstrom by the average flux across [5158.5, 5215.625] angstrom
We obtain 1.11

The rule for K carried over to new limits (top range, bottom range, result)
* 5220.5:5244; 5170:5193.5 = 1.19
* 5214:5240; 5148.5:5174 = 1.11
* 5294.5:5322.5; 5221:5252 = 1.10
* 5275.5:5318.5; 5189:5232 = 1.11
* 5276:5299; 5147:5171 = 1.13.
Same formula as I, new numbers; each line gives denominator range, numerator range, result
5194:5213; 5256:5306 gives 1.05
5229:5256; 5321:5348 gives 1.03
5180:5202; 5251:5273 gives 1.07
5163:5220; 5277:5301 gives 1.16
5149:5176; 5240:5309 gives 1.13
